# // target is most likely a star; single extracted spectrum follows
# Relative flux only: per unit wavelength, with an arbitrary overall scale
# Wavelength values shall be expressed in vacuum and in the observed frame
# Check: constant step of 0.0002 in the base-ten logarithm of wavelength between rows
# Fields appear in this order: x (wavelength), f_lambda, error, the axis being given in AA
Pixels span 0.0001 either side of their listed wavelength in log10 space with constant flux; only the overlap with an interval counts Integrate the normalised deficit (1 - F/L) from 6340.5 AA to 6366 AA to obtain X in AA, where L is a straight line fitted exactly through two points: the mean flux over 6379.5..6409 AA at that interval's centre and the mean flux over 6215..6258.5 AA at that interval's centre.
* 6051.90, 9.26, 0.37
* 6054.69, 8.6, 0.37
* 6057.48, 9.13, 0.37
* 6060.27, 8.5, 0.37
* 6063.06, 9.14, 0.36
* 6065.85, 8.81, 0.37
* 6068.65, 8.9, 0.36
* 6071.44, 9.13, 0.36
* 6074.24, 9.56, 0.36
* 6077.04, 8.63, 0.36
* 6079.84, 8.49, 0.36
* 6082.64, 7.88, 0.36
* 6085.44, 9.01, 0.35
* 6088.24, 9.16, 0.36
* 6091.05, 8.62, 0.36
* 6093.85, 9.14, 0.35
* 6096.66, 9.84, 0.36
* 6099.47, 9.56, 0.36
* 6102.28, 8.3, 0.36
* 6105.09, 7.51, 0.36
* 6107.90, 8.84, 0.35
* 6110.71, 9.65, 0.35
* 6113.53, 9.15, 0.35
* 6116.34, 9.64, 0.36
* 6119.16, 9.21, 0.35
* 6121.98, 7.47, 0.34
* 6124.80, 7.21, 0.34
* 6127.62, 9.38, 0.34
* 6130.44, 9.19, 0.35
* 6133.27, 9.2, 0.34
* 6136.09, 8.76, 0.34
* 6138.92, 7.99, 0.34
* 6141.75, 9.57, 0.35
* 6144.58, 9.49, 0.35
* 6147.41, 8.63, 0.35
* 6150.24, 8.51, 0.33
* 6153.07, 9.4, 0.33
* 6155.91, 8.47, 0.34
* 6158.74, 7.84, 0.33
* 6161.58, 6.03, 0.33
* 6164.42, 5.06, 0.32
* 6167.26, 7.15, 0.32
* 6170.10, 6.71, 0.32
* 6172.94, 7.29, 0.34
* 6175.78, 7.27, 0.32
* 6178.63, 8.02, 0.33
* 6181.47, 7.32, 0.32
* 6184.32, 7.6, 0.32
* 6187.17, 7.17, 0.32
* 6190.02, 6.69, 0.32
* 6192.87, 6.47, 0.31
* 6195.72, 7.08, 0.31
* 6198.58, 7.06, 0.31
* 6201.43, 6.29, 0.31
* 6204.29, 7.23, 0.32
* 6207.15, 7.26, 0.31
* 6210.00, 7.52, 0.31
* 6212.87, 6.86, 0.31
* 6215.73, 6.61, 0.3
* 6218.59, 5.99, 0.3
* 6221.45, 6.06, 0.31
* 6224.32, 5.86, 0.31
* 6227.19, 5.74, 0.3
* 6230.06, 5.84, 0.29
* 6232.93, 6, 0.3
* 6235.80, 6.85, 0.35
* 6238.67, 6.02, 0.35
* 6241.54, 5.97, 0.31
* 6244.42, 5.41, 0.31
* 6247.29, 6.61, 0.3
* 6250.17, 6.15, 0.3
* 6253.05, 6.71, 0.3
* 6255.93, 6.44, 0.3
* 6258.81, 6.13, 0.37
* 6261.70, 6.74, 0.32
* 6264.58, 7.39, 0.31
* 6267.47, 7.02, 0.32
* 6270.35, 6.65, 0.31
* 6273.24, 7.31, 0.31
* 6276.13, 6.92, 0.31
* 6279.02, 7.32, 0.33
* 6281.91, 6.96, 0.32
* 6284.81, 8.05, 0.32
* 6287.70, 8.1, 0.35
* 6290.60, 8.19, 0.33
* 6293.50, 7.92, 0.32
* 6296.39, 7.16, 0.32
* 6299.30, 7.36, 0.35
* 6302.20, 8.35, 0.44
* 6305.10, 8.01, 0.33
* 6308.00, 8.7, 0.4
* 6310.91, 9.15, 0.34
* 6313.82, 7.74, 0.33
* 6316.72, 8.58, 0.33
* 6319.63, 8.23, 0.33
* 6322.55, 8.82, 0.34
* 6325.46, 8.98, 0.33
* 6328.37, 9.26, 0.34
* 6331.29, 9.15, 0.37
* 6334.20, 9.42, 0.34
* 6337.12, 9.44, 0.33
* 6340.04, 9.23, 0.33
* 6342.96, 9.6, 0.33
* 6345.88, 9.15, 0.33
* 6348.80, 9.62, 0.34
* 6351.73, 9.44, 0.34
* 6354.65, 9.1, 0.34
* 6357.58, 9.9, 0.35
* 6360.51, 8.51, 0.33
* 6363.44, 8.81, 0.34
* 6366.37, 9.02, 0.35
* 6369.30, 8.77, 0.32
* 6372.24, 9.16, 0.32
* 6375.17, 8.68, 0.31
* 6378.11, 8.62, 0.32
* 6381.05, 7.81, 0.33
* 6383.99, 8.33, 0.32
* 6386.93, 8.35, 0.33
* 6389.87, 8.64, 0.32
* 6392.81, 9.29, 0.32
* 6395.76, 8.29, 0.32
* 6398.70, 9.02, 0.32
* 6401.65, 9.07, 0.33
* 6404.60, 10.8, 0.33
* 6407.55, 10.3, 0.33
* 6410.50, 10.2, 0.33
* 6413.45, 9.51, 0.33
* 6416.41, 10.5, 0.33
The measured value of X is -3.1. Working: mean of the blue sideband 6.14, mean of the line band 9.25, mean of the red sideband 8.99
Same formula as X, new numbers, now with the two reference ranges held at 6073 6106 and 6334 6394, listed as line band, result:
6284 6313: 2.76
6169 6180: 1.90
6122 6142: 0.51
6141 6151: -0.22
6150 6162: 0.93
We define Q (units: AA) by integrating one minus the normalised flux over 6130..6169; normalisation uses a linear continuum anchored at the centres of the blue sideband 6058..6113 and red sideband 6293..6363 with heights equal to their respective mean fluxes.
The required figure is 2.9 AA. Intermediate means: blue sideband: 8.89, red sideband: 8.8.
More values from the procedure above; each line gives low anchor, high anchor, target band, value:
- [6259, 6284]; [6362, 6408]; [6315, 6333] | -2.1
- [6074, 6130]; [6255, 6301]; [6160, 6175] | 3.1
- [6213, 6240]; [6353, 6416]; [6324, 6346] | -3.0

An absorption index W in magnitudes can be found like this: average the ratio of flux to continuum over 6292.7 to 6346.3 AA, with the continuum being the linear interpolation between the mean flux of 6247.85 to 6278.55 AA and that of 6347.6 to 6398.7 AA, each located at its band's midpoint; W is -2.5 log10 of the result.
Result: -0.11 mag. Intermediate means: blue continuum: 6.76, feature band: 8.65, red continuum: 8.84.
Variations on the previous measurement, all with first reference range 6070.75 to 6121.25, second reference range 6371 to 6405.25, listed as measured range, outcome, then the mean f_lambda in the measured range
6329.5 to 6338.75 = -0.061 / 9.33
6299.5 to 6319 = 0.061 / 8.35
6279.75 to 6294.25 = 0.134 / 7.81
